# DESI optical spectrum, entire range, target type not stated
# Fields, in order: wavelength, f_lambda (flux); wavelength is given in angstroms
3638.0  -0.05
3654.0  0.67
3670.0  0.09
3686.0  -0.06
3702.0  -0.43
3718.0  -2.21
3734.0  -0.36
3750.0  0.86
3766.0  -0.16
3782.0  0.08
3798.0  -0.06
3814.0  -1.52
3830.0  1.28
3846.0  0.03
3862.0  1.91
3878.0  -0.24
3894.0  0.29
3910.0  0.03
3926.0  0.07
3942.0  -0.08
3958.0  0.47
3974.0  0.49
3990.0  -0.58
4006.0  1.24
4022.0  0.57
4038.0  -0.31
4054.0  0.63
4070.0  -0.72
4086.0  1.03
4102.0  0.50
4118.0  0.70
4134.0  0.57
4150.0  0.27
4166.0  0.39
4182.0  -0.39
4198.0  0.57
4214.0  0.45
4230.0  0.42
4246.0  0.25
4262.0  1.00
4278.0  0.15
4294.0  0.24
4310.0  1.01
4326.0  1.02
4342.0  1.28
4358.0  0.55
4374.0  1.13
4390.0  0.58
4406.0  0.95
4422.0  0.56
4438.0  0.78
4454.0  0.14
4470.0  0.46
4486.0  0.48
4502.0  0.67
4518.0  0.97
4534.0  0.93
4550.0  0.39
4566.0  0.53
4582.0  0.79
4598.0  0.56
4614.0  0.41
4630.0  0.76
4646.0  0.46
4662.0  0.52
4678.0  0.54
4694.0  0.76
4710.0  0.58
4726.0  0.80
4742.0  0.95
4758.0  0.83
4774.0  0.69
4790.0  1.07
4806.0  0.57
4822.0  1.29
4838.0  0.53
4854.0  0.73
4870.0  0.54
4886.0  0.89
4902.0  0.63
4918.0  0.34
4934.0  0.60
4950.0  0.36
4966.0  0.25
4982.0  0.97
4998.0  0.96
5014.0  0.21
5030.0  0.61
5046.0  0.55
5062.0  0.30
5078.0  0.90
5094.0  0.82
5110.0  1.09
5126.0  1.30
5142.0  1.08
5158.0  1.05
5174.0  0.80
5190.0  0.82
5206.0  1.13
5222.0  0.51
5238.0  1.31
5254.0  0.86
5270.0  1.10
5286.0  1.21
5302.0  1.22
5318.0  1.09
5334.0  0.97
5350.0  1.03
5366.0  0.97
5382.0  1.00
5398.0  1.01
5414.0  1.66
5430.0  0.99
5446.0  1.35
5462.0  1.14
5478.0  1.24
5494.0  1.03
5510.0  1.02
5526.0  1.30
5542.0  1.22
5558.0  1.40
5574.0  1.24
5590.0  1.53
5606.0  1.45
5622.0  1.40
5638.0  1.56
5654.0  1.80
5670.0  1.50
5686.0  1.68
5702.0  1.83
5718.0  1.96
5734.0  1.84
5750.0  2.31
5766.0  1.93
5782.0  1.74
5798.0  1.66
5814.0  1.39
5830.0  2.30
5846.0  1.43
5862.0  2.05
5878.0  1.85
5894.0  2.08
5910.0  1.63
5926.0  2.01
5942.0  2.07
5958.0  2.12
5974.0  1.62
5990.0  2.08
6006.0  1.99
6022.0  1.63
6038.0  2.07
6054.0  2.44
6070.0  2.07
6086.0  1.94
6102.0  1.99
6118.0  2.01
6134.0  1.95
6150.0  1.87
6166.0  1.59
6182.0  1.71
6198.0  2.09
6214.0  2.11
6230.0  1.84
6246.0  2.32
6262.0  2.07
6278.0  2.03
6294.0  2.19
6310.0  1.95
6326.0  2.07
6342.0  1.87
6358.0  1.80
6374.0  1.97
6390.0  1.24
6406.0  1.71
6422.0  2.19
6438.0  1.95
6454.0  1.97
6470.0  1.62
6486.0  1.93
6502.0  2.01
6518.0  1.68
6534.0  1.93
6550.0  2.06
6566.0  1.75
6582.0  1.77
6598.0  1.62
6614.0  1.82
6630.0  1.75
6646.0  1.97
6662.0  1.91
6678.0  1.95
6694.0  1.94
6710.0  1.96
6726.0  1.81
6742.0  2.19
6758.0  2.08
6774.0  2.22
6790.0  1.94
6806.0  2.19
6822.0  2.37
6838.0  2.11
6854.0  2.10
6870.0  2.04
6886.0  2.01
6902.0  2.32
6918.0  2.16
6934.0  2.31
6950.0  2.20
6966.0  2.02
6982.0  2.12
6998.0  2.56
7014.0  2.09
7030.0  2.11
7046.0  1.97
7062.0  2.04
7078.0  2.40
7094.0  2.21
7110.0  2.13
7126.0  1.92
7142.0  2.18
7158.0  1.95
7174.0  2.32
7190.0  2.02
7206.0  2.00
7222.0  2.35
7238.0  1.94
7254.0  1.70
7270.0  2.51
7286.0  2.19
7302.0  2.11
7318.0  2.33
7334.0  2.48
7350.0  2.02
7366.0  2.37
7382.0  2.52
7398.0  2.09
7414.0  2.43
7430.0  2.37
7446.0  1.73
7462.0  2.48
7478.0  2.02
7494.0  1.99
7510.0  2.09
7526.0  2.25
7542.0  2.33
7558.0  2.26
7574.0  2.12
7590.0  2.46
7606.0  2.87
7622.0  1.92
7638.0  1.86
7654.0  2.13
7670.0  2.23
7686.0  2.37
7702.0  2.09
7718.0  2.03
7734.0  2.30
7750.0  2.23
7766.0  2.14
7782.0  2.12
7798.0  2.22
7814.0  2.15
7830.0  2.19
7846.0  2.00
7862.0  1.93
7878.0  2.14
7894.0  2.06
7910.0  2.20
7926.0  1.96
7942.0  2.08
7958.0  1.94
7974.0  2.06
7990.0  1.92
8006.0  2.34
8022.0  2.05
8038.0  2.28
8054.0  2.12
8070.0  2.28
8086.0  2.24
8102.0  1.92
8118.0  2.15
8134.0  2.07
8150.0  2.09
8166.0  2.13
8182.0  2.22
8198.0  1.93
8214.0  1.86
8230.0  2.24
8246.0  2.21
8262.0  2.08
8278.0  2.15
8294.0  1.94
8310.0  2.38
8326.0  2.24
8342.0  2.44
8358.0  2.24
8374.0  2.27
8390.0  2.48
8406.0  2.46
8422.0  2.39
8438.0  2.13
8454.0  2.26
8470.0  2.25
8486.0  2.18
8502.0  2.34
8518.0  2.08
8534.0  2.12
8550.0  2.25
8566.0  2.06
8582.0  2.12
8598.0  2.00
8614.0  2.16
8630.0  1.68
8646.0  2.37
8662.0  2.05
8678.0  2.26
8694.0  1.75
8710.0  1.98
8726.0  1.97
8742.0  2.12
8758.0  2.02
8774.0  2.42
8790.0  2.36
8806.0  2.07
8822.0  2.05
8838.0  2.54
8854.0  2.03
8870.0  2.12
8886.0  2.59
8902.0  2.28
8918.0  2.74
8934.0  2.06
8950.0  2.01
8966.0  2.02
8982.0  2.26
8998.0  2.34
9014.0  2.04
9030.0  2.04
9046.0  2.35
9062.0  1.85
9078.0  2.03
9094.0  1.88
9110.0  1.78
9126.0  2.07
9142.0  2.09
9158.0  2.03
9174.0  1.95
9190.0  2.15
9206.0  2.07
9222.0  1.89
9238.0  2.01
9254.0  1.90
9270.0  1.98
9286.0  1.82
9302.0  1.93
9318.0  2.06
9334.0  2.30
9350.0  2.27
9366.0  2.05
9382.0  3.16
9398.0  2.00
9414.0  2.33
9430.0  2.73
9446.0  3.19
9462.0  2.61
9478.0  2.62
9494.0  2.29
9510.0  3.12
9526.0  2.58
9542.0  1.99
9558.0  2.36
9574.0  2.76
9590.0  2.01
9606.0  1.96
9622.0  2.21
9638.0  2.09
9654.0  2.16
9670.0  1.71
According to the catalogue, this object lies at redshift 0.274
